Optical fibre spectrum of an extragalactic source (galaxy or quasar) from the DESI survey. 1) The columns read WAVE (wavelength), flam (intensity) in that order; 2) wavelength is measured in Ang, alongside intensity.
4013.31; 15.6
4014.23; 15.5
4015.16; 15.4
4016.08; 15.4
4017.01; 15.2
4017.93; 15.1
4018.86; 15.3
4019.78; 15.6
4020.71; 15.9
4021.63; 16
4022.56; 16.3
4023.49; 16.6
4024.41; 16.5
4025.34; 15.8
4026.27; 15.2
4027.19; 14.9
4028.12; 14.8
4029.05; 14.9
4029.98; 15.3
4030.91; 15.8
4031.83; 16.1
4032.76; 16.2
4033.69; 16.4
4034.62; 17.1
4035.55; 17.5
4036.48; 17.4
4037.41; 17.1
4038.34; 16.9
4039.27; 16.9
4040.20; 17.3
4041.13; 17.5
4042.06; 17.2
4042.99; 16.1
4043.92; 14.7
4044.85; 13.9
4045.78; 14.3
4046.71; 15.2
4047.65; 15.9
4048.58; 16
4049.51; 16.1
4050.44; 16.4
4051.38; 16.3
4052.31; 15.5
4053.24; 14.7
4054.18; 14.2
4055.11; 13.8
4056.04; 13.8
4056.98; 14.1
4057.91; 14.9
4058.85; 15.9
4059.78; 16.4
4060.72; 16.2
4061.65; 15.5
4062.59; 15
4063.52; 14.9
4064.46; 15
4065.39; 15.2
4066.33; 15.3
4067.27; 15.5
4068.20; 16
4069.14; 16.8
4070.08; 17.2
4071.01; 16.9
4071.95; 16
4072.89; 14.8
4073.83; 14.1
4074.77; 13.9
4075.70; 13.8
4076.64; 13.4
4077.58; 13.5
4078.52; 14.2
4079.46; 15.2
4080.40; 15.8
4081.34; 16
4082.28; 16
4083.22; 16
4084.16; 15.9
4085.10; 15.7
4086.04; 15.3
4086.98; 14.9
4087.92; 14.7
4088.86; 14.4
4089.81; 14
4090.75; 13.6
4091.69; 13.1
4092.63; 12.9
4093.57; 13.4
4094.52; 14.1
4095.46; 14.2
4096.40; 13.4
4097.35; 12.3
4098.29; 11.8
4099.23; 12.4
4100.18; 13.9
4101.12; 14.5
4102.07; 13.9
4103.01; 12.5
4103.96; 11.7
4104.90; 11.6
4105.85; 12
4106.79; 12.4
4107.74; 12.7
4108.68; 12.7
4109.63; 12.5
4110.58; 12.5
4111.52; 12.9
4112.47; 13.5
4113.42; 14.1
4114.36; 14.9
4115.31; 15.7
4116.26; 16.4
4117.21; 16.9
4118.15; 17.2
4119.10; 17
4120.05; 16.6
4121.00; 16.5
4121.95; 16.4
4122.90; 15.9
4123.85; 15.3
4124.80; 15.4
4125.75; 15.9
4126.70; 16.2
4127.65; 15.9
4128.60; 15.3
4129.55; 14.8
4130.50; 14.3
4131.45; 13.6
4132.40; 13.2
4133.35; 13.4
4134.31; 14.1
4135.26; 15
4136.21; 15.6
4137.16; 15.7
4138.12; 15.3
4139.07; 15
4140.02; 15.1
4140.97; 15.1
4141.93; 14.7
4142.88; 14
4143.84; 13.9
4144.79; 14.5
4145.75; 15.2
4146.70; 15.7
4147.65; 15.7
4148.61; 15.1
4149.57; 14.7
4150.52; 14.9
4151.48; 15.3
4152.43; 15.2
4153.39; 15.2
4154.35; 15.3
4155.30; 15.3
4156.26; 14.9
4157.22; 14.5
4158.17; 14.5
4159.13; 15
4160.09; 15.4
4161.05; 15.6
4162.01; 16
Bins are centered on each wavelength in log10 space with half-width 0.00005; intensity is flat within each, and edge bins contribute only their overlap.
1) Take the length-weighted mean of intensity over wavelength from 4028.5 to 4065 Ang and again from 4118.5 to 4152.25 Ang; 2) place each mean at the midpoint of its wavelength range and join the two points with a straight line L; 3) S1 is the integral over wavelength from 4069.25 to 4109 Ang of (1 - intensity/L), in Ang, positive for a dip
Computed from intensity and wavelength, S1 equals 3.5 Ang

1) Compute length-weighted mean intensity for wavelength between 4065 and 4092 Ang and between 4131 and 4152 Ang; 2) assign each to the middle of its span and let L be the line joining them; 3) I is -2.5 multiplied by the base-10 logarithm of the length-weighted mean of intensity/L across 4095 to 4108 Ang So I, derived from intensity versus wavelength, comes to 0.17 mag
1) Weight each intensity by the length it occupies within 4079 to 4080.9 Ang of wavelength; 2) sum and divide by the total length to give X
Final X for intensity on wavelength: 15.5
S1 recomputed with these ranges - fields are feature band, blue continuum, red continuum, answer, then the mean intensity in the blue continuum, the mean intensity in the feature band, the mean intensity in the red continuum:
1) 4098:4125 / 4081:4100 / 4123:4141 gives 0.7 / 14.2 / 14.2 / 15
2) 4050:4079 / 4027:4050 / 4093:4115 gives -0.5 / 16.1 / 15.1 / 13.1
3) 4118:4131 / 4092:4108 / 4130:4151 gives -1.7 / 12.9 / 15.9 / 14.7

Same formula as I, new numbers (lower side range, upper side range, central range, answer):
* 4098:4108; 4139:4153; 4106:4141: -0.084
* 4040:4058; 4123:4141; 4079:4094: 0.028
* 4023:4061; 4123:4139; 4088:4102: 0.138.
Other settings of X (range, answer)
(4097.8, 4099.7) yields 12.1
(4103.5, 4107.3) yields 11.9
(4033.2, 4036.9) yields 17.1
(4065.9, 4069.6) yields 15.9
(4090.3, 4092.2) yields 13.4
